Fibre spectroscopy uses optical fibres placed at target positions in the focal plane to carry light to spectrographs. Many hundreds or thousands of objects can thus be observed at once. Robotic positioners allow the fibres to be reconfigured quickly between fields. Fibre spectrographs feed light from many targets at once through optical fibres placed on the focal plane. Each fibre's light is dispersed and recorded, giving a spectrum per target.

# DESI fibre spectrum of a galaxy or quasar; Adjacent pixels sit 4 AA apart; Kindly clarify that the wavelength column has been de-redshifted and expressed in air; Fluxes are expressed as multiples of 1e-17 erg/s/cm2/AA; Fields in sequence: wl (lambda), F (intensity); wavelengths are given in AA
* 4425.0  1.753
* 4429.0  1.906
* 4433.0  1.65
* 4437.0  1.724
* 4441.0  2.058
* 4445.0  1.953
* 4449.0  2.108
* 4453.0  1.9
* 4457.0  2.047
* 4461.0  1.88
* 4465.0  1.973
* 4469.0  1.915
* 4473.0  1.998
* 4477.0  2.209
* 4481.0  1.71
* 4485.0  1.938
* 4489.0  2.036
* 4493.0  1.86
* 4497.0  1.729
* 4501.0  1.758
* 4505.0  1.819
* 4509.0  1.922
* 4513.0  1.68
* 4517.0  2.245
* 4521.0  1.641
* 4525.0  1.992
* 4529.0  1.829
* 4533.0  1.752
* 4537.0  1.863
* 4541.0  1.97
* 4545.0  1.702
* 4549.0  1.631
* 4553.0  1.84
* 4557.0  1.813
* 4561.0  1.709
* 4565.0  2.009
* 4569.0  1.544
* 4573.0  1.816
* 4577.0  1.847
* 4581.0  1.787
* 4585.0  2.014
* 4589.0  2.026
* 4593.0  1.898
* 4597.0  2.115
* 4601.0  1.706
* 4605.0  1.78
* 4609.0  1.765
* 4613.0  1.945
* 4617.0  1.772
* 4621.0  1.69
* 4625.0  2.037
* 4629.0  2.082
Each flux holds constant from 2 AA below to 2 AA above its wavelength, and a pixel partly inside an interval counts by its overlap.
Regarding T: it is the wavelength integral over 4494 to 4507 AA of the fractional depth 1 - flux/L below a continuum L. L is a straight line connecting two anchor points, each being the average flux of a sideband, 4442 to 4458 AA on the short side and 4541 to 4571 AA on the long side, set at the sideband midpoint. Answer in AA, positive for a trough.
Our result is 0.8 AA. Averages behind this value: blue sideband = 2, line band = 1.78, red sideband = 1.76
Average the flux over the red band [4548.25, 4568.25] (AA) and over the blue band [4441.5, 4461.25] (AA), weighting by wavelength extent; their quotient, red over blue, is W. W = 0.90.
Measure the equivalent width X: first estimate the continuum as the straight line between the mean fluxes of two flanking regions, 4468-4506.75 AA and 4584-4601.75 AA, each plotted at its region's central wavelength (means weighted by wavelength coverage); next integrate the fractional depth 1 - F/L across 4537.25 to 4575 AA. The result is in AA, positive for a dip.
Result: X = 3.04 AA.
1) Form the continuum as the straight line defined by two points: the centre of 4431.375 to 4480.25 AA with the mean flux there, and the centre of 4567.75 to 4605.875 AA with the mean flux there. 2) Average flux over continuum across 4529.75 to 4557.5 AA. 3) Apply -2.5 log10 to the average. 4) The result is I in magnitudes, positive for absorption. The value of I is 0.06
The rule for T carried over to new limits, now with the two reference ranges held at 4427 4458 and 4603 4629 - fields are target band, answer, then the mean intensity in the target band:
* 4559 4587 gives 0.73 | 1.82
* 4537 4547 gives 0.19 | 1.84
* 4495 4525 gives 0.80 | 1.84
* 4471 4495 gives -0.75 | 1.96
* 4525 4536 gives 0.28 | 1.83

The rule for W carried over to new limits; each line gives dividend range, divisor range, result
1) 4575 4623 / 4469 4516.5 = 0.98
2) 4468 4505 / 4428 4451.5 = 1.00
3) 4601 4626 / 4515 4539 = 0.96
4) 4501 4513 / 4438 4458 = 0.91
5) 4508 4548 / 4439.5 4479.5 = 0.93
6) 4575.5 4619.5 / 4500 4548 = 1.02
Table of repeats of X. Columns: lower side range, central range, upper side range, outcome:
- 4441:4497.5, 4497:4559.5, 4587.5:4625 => 2.9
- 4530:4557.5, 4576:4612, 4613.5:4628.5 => -0.8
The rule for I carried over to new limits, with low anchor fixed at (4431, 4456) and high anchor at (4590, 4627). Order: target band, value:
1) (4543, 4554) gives 0.10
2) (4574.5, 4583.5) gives 0.02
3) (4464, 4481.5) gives -0.05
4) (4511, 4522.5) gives 0.01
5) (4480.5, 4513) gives 0.03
